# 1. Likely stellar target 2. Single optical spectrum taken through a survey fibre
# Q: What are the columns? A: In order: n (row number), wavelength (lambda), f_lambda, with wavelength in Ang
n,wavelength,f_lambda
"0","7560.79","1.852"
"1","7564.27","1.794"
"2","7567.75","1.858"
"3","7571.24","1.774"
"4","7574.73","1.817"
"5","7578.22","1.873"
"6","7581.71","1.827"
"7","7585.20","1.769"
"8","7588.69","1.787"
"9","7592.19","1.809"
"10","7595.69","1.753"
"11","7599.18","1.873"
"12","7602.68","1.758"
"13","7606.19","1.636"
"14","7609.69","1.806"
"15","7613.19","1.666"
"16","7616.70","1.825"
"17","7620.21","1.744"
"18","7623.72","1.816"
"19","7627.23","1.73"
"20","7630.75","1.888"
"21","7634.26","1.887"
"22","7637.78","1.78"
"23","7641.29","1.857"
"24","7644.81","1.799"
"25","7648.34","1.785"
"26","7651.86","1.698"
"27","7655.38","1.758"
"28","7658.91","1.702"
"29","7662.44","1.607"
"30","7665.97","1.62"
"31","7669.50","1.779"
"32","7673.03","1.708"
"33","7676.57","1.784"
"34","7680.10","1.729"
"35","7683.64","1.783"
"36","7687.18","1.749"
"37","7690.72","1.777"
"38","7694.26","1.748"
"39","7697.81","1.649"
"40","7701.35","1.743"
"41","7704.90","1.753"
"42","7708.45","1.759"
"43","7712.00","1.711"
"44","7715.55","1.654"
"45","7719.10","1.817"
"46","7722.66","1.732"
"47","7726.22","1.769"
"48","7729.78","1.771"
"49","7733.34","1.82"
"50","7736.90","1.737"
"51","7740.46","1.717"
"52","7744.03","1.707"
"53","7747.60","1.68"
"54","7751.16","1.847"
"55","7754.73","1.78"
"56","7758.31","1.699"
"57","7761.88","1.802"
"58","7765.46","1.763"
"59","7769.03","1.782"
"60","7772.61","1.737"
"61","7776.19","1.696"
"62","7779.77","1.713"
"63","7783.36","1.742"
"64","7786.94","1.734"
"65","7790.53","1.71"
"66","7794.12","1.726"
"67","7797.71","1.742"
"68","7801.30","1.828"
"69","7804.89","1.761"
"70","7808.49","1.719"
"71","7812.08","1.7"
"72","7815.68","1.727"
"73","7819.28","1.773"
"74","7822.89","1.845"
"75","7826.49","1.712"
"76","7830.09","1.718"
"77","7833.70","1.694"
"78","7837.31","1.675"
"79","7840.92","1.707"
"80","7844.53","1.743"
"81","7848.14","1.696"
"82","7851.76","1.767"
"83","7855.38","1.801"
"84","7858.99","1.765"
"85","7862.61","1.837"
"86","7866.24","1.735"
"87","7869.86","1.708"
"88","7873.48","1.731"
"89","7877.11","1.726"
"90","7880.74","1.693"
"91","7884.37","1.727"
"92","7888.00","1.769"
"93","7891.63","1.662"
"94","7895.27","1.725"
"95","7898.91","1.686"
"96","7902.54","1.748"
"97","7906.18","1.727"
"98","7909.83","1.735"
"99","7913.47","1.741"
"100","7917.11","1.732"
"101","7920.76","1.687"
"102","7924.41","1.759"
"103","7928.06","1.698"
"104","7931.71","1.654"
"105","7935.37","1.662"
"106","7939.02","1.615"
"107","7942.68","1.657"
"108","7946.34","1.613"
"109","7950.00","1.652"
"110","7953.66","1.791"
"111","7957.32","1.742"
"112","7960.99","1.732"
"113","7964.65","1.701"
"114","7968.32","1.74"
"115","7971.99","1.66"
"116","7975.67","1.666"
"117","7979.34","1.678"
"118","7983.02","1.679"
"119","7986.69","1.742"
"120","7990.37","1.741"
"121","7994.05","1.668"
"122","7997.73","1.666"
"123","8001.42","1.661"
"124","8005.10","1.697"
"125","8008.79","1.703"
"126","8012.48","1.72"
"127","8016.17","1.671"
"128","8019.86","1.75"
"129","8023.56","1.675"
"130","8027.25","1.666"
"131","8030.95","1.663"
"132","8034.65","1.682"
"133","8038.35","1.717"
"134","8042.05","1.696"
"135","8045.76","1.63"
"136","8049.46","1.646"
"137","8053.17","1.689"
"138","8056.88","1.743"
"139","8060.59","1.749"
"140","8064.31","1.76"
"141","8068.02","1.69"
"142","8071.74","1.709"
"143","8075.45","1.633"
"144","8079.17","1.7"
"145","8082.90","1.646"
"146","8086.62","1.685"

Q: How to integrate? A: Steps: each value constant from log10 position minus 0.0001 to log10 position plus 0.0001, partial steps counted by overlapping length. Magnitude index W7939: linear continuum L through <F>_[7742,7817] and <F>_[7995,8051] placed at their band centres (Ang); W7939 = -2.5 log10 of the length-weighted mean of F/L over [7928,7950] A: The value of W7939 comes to 0.04 mag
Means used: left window 1.74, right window 1.68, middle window 1.65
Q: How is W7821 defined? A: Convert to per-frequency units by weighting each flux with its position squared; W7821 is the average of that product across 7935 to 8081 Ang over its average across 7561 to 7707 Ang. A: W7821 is 1.1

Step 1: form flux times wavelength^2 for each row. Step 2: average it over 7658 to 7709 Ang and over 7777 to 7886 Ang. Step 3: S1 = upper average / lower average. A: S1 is 1.05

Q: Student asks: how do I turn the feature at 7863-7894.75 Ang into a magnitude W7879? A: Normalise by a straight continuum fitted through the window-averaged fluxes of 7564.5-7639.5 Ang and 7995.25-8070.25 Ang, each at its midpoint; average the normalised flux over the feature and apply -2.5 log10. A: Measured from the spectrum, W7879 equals 0.00 mag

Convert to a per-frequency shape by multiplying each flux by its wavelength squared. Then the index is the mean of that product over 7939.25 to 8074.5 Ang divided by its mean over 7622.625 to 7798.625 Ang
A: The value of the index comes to 1.0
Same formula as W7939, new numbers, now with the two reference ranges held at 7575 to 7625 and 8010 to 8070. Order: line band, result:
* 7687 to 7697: 0.010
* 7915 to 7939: 0.016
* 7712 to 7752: 0.006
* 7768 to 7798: 0.011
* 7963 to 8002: 0.010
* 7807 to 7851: 0.007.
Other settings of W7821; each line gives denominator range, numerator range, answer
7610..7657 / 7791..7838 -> 1.02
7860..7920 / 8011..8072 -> 1.02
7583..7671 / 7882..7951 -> 1.04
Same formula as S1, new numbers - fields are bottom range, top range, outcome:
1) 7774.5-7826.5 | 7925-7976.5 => 1.01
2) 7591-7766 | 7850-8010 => 1.04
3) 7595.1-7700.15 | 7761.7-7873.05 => 1.04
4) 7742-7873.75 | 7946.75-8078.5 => 1.02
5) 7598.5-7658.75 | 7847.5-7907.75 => 1.04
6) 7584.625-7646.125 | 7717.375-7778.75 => 1.02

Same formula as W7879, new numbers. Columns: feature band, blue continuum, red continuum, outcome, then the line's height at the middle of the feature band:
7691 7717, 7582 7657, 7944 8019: 0.03 mag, 1.76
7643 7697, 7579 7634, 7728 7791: 0.02 mag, 1.77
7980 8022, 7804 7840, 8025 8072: 0.00 mag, 1.7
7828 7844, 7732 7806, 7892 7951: 0.01 mag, 1.72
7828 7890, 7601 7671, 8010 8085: -0.01 mag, 1.72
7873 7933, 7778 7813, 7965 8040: 0.00 mag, 1.71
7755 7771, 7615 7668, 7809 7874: -0.01 mag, 1.75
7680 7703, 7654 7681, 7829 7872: -0.02 mag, 1.71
